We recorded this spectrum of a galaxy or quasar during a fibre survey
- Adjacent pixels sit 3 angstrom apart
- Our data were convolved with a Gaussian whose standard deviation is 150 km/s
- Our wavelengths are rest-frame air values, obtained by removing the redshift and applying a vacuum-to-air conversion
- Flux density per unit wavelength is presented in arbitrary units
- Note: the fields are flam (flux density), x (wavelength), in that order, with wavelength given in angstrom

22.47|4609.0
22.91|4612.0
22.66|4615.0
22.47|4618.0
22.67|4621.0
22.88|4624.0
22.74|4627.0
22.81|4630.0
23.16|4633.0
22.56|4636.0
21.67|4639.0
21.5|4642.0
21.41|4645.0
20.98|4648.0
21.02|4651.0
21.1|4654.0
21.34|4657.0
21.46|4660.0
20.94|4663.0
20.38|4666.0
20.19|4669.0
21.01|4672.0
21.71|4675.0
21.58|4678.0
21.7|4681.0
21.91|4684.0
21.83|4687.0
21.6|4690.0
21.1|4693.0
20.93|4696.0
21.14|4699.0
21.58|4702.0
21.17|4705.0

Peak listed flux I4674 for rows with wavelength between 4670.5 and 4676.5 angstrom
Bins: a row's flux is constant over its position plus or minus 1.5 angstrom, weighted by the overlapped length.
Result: 21.71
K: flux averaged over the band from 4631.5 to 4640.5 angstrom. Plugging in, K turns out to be 22.5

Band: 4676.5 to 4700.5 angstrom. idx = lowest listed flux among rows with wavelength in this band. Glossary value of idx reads 20.93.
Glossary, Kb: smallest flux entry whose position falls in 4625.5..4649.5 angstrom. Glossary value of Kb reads 20.98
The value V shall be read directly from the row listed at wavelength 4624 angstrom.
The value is 22.88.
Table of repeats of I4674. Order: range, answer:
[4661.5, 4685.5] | 21.91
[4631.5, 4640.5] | 23.16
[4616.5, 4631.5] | 22.88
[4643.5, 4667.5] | 21.46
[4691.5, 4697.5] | 21.1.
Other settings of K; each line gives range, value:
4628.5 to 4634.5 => 23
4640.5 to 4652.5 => 21.2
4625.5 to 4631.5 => 22.8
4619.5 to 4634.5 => 22.9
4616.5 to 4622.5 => 22.6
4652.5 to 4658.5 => 21.2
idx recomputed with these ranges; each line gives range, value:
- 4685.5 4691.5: 21.6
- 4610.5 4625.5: 22.47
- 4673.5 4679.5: 21.58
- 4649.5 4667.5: 20.38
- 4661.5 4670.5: 20.19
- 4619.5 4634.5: 22.67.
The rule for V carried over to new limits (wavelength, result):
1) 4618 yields 22.47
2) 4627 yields 22.74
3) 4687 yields 21.83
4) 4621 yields 22.67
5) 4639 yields 21.67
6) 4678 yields 21.58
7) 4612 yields 22.91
